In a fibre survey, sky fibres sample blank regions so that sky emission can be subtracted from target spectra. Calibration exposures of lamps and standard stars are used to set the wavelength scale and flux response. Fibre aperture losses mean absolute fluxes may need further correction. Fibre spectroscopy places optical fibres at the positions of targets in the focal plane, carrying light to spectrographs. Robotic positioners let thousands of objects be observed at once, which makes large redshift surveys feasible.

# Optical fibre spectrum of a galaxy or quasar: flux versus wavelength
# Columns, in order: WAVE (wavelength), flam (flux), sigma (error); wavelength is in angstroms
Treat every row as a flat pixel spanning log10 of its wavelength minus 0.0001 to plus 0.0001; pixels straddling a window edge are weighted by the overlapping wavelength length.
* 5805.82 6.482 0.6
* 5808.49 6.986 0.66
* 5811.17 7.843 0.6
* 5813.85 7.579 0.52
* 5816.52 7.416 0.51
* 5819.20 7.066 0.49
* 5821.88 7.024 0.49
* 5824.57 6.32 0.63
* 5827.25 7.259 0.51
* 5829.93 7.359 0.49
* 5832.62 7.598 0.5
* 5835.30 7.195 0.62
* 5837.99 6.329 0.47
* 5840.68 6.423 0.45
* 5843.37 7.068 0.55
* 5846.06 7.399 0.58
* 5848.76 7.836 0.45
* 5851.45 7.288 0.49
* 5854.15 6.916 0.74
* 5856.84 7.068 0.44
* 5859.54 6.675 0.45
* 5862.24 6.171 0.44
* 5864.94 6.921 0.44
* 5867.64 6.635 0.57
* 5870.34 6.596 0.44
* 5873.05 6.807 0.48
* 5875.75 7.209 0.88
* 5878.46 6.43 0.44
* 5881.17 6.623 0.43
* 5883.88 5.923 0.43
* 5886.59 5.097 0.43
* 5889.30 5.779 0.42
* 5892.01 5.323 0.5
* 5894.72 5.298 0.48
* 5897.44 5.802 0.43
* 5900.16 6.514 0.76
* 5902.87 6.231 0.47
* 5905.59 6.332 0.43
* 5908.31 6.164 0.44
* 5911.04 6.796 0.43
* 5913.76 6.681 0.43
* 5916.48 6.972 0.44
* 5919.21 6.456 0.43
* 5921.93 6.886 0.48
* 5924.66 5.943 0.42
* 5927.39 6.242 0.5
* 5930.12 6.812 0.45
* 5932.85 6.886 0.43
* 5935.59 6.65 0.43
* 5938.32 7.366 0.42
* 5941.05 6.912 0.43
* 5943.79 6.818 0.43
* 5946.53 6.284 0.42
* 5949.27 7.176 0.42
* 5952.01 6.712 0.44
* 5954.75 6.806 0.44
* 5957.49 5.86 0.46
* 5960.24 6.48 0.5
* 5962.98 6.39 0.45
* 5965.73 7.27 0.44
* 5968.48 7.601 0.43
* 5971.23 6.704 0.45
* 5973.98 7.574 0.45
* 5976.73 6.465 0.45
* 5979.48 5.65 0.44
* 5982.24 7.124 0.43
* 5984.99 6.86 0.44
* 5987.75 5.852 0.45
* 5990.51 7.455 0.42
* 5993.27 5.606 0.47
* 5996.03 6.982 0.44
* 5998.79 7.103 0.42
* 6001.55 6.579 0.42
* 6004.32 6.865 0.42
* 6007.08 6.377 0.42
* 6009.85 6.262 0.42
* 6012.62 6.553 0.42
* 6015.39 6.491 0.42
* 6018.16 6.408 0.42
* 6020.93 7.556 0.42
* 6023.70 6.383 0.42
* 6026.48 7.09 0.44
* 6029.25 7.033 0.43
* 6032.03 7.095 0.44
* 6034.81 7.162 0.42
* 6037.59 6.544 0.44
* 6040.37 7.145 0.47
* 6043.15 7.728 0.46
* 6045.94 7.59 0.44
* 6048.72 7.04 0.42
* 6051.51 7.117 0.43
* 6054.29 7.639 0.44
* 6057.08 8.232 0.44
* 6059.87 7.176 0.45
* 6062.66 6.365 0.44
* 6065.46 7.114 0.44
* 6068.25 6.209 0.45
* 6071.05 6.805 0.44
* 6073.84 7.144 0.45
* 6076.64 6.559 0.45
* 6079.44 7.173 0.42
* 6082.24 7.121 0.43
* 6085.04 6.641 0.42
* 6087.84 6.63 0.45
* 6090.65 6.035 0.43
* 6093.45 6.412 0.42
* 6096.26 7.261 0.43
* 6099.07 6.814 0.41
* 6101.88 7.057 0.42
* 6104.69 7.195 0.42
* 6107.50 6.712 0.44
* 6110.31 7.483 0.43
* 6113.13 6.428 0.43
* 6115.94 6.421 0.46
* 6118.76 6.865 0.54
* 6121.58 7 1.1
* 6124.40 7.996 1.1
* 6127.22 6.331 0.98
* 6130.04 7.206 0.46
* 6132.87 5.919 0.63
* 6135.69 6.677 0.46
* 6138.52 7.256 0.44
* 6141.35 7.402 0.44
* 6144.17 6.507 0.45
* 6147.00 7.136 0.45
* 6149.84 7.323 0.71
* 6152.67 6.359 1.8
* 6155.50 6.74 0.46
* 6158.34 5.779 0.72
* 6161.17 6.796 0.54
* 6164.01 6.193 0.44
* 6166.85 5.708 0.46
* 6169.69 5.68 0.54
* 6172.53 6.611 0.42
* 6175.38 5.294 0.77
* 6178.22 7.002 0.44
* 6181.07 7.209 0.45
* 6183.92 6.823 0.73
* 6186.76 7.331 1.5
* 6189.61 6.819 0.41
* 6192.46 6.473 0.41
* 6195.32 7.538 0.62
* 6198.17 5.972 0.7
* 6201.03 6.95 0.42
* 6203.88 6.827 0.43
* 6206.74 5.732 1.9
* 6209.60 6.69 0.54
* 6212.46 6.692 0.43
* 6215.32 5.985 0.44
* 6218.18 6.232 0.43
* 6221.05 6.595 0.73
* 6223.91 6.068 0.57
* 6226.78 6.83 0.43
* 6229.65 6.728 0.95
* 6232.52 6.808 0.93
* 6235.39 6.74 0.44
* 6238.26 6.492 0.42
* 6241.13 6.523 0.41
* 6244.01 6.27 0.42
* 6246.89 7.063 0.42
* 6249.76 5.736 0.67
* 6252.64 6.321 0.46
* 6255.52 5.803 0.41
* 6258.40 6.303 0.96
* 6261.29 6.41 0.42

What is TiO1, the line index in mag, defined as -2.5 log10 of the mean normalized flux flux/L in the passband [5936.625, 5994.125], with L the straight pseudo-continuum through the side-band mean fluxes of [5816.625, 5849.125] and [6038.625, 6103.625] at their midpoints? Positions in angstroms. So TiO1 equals 0.05 mag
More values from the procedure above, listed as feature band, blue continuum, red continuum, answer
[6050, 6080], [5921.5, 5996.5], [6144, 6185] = -0.075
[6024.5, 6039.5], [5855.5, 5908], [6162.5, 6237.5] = -0.093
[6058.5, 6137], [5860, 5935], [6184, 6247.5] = -0.049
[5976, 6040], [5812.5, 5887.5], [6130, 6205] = 0.012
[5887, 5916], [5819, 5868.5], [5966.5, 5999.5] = 0.133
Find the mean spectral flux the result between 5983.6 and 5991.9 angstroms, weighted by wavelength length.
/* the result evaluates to 6.72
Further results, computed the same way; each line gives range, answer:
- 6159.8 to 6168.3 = 6.23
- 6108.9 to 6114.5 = 6.96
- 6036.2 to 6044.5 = 7.14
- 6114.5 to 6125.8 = 7.07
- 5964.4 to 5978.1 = 7.12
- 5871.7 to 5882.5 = 6.77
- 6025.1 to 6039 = 6.99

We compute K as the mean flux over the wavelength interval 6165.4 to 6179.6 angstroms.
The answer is 6.06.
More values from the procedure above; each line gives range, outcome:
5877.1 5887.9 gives 6.02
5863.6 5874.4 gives 6.74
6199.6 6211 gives 6.55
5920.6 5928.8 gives 6.36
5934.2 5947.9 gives 6.8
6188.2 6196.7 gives 6.94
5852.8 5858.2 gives 6.99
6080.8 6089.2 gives 6.8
